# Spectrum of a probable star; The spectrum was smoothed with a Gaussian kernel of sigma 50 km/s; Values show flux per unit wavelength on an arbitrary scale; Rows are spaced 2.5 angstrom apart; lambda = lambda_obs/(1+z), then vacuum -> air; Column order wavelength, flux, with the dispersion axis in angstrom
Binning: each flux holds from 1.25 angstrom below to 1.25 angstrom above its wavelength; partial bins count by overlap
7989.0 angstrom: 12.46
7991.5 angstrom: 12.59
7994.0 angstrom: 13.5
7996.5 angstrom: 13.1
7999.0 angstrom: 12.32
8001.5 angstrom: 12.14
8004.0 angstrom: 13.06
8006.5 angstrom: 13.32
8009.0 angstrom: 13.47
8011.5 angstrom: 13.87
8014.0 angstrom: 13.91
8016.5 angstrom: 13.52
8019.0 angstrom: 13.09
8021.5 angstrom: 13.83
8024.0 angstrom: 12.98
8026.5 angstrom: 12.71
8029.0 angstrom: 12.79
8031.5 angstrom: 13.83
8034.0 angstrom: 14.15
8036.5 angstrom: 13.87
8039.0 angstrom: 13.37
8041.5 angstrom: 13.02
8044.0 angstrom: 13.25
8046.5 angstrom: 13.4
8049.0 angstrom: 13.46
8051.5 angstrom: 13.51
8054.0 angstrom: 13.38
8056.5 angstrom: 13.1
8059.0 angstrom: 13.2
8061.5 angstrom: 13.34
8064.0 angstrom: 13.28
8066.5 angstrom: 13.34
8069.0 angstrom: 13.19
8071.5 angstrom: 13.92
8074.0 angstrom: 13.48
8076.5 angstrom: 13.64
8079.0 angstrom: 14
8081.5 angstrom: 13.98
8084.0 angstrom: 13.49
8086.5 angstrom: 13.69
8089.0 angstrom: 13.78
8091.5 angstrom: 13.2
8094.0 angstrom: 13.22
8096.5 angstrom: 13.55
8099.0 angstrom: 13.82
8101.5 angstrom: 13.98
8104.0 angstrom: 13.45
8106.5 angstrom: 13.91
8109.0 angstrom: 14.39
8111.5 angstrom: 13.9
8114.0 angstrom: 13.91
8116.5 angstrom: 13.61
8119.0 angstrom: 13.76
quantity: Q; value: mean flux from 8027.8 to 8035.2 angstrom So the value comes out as 13.6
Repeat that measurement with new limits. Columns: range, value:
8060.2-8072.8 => 13.4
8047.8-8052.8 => 13.5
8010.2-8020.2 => 13.6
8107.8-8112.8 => 14.1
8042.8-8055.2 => 13.4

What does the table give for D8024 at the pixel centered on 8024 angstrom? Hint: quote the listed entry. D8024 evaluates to 12.98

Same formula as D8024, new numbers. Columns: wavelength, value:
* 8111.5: 13.9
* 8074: 13.48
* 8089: 13.78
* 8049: 13.46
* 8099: 13.82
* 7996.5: 13.1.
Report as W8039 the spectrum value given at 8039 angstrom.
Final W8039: 13.37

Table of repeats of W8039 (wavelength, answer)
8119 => 13.76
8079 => 14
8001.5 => 12.14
